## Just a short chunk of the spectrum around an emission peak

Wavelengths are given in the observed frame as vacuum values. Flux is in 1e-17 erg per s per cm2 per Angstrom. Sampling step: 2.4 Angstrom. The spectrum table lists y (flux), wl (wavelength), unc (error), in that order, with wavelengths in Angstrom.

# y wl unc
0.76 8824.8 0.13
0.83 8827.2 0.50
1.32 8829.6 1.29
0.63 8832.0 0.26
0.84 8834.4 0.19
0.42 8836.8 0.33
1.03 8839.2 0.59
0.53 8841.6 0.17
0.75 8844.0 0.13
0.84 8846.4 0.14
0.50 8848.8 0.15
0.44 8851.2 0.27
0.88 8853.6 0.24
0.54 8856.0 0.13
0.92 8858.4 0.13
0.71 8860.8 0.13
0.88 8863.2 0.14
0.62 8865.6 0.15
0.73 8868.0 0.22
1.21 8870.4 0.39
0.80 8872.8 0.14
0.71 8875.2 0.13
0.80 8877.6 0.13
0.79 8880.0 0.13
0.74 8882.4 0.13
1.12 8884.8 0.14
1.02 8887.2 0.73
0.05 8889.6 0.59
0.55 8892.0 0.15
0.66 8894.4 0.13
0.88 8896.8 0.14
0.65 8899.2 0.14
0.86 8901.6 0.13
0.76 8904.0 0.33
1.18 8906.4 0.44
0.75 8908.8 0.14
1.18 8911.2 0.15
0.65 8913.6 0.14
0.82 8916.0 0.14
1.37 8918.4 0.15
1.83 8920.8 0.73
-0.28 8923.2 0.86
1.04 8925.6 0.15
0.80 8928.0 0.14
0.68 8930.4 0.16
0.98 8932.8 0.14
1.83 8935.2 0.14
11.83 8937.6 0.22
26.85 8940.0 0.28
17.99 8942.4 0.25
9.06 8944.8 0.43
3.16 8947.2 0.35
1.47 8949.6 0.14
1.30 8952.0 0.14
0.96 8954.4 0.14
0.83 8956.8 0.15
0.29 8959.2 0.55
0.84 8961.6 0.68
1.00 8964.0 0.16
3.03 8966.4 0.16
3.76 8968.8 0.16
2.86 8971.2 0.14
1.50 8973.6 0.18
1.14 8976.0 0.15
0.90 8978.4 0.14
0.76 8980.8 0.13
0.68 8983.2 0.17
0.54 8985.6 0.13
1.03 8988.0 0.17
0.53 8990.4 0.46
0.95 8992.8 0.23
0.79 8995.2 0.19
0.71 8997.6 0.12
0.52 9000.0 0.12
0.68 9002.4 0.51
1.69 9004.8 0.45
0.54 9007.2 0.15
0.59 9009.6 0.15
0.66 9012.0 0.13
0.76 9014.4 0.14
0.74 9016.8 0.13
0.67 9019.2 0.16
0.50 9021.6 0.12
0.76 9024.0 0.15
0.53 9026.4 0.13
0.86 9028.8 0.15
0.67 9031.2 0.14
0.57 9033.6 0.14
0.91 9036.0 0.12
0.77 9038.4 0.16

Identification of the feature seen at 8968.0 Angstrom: [N II] 6583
